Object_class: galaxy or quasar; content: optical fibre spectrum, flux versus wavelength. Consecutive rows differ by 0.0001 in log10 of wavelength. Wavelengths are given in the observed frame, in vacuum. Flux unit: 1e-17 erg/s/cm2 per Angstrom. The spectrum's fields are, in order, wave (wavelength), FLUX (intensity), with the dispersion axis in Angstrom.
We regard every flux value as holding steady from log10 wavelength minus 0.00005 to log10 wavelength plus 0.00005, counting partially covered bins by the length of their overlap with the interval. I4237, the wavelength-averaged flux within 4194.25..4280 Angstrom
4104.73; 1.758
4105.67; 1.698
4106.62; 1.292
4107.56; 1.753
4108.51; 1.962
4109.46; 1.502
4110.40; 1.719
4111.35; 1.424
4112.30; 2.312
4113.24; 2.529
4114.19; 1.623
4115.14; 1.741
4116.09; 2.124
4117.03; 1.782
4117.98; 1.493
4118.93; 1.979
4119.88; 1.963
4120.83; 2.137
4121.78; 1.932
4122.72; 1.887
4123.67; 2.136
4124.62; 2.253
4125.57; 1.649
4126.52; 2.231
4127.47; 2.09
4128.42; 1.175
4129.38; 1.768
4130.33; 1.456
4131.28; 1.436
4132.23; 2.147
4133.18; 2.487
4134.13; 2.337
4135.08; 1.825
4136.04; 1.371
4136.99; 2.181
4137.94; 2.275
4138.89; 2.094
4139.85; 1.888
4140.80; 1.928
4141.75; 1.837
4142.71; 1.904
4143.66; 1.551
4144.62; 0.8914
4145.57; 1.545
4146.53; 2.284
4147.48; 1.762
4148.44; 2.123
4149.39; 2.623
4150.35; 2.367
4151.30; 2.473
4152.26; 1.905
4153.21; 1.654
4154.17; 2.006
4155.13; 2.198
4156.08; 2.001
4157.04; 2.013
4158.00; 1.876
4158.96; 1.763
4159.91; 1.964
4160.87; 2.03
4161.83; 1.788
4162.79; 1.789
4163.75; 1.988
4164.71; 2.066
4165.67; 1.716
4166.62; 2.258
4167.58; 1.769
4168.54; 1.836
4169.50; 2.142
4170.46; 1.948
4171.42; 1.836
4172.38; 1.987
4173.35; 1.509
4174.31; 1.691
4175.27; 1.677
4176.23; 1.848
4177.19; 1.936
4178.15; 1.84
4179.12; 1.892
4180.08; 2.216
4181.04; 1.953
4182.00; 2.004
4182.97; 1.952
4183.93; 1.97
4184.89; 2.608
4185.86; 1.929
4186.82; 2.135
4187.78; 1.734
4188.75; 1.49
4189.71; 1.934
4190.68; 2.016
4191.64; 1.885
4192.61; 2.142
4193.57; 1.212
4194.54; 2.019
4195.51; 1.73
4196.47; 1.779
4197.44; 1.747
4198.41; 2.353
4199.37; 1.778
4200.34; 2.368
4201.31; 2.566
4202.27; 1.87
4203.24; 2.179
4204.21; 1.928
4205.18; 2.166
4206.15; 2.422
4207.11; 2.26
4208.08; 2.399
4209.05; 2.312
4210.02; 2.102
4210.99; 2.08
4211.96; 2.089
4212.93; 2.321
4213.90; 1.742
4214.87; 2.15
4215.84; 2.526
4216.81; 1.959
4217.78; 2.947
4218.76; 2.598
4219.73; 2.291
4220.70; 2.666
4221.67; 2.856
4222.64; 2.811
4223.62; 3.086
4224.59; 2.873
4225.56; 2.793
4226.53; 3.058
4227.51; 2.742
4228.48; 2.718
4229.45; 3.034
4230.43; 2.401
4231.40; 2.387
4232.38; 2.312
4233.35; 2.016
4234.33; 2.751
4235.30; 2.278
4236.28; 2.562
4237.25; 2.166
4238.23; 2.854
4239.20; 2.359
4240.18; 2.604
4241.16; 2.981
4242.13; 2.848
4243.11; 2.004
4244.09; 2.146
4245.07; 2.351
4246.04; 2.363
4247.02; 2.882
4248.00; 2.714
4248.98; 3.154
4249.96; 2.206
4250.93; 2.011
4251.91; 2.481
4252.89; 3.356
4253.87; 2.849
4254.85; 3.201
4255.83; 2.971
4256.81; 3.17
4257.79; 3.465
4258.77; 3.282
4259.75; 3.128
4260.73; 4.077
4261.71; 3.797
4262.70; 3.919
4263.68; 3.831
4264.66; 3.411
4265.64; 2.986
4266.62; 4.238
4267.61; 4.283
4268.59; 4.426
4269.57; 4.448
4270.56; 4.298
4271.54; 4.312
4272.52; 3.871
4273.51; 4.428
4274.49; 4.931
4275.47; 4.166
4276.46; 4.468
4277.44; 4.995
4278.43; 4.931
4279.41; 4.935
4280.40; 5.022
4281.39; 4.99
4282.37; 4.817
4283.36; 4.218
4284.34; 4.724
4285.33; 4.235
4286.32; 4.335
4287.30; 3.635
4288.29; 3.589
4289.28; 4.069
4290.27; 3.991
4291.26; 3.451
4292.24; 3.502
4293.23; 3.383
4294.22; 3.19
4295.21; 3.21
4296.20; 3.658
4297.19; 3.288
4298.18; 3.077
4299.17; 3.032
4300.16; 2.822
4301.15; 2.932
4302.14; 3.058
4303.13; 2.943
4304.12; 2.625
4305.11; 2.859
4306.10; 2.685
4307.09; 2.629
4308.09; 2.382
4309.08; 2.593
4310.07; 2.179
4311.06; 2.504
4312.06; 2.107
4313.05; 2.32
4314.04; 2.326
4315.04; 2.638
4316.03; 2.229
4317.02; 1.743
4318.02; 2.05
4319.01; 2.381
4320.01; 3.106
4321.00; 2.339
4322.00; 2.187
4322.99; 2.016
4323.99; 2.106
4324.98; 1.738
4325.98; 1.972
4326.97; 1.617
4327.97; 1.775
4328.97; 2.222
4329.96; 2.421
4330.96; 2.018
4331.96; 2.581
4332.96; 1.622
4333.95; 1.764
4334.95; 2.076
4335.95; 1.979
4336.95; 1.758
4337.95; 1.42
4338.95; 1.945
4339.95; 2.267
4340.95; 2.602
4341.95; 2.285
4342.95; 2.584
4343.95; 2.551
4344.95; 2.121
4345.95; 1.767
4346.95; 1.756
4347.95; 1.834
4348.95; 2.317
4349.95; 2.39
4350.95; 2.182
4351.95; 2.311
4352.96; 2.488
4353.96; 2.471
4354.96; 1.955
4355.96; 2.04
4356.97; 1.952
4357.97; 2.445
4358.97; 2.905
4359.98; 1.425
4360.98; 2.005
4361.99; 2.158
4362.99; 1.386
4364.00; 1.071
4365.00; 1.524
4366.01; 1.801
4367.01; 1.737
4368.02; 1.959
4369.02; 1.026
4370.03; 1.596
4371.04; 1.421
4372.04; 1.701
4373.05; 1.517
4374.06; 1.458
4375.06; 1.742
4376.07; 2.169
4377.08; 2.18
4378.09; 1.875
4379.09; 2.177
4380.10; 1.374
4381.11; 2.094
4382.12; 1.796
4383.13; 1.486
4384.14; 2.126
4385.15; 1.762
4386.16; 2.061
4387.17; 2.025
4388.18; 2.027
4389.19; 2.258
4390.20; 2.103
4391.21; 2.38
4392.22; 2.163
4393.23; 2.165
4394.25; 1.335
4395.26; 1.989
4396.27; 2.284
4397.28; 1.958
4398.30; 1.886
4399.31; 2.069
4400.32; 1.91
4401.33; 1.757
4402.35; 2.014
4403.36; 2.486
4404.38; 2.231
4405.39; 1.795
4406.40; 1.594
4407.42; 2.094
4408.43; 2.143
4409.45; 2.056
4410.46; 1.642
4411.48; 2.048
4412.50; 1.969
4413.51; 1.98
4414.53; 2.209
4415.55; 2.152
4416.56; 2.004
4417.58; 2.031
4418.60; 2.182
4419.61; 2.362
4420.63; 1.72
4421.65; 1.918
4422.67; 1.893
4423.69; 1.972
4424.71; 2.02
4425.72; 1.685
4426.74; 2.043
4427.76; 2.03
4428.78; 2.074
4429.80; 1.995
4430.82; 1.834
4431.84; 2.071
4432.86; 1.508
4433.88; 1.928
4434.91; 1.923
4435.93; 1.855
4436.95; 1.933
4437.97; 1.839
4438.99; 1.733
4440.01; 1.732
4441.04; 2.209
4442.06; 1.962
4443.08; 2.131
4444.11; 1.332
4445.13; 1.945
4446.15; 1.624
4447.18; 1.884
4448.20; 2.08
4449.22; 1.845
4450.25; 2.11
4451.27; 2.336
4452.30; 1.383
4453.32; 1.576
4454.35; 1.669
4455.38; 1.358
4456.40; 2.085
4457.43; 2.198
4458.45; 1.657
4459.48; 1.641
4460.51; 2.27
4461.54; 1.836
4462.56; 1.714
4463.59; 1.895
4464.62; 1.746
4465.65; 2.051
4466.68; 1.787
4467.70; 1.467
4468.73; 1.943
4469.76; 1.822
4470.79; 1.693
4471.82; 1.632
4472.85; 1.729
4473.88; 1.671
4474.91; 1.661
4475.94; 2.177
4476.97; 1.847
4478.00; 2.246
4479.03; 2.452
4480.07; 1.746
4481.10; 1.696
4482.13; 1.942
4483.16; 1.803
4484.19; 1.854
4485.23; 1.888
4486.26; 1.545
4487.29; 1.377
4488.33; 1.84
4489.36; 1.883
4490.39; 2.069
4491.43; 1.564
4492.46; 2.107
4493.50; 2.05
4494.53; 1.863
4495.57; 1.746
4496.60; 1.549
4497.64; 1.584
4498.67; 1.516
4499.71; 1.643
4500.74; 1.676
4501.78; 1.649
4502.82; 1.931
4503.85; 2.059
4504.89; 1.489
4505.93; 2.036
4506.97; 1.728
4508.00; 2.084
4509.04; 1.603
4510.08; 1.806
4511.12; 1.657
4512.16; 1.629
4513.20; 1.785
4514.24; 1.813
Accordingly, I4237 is 2.9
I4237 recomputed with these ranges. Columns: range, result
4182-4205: 1.97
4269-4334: 3.17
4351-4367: 1.99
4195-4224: 2.27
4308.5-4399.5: 2.02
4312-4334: 2.15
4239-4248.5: 2.53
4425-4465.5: 1.87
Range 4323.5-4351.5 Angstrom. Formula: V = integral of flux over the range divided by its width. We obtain 2.06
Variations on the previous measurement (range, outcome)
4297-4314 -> 2.69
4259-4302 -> 3.97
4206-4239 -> 2.49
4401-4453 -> 1.95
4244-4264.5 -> 3.04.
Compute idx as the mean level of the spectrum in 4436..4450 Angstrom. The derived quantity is 1.87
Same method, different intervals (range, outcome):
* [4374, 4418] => 1.98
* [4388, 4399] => 2.05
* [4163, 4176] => 1.88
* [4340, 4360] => 2.24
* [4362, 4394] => 1.81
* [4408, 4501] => 1.87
